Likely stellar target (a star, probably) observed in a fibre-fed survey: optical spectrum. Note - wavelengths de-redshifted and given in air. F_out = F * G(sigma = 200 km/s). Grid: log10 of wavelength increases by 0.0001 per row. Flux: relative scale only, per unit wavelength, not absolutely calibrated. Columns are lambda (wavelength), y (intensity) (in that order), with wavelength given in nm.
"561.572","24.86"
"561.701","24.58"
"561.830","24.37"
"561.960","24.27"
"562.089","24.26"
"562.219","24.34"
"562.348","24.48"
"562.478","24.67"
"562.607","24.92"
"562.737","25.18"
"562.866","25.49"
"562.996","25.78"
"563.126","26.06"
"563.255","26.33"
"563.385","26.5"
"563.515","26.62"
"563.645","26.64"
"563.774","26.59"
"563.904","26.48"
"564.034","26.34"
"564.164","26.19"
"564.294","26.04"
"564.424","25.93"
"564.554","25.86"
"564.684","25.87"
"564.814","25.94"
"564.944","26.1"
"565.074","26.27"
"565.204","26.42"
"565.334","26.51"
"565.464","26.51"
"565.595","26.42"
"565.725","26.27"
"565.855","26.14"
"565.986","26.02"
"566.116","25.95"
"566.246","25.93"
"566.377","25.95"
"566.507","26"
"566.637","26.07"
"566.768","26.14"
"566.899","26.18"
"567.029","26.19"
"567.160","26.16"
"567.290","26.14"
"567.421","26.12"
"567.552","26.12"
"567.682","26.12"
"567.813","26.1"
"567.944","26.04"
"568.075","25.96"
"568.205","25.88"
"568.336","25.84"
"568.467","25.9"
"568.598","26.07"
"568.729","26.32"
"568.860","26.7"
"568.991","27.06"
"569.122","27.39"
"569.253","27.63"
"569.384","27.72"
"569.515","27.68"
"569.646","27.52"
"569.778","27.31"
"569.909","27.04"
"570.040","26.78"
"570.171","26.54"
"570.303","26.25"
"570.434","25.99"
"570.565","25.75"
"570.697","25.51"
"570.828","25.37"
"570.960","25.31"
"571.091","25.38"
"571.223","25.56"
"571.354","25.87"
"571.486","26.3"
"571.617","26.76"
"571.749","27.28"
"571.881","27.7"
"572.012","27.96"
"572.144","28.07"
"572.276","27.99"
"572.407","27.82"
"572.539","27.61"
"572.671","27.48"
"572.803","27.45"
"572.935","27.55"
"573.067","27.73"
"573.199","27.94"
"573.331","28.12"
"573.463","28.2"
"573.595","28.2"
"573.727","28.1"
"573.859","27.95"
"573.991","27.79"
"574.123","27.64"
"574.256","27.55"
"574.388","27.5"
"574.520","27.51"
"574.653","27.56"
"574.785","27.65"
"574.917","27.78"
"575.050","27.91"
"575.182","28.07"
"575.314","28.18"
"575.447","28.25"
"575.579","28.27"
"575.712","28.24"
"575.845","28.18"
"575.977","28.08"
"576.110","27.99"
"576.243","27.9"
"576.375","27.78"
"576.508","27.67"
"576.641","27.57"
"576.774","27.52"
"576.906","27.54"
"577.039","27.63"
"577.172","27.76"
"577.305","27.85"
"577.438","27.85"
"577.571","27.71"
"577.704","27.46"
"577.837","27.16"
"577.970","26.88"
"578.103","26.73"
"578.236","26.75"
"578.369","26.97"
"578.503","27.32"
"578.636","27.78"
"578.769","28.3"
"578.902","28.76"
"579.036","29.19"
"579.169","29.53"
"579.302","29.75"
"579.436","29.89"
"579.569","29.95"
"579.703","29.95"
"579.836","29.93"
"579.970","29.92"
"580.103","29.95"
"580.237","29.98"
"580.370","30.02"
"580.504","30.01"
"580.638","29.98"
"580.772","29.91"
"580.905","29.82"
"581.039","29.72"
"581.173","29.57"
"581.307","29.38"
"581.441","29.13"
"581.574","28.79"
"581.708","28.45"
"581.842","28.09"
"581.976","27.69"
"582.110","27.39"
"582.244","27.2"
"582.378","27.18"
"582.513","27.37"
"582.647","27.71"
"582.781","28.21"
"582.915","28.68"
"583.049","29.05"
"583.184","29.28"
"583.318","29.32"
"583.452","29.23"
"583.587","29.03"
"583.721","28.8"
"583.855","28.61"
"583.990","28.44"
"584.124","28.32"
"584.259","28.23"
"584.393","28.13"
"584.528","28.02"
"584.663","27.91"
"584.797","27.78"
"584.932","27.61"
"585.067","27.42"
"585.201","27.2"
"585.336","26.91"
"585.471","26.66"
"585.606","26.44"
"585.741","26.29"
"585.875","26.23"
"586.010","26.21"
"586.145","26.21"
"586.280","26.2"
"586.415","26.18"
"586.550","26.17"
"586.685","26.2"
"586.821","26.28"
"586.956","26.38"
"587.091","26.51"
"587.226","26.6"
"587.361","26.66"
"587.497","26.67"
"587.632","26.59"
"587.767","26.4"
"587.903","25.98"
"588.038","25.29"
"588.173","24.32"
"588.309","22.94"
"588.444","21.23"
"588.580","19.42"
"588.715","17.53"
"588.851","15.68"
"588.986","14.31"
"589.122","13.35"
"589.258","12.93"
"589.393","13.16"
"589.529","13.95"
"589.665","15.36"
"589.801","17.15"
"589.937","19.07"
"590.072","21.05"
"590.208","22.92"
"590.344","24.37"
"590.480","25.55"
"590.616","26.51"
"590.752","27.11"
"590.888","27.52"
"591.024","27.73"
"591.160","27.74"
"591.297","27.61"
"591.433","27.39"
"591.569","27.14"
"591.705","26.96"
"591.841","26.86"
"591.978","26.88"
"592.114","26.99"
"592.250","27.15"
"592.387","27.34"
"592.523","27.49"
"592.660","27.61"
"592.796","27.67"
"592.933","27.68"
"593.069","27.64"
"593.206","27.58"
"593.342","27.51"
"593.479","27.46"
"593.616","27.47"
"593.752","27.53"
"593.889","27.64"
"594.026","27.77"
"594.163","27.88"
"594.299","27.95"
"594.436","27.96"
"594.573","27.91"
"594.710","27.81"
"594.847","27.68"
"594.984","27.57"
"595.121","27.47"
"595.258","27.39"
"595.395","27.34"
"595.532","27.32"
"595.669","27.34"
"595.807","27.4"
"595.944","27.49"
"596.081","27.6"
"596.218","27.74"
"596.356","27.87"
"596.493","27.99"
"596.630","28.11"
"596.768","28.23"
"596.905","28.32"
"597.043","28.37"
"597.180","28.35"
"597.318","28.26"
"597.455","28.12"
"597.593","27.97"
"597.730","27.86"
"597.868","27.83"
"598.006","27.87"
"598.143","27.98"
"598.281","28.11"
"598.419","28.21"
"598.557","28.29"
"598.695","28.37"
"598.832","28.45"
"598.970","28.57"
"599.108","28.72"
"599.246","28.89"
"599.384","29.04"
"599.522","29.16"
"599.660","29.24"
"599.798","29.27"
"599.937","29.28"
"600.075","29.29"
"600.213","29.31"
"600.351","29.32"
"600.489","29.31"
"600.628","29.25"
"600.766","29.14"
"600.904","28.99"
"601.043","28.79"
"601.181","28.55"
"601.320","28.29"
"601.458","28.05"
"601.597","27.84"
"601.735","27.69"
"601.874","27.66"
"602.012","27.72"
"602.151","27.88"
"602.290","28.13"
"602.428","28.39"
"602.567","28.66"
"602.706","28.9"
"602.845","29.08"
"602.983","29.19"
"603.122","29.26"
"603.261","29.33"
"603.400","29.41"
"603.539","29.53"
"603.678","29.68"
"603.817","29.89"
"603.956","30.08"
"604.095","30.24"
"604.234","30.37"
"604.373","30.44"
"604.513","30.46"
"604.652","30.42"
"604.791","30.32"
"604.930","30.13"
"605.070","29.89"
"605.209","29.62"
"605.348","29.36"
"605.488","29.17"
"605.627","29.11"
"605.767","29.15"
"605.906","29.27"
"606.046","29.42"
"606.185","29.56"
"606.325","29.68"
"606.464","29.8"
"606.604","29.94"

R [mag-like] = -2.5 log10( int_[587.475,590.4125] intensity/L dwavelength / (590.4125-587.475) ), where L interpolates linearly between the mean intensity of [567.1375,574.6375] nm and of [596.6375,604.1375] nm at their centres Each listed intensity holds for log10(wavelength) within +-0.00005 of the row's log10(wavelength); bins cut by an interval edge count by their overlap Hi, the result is 0.371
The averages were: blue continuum 26.9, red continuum 28.7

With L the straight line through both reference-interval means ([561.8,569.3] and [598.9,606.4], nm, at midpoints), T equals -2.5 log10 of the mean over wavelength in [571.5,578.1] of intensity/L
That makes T -0.04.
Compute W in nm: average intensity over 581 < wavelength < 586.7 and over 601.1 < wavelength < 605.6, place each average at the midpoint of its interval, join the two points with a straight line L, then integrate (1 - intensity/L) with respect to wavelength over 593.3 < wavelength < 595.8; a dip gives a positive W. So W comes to 0.08 nm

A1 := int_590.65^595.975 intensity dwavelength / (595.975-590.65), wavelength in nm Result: 27.5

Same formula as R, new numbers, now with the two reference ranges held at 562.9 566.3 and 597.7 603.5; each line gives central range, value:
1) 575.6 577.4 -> -0.03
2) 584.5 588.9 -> 0.09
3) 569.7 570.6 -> 0.00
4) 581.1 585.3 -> -0.03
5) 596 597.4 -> 0.01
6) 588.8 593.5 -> 0.18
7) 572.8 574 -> -0.04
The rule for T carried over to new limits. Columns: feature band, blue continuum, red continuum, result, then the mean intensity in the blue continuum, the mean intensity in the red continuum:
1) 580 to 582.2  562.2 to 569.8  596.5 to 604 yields -0.08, 26.2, 28.6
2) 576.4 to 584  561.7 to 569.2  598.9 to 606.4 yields -0.05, 26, 29.2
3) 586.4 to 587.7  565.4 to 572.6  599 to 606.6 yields 0.06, 26.5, 29.2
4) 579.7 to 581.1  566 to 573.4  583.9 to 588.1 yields -0.12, 26.6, 26.8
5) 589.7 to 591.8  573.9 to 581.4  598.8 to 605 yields 0.16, 28.4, 29.1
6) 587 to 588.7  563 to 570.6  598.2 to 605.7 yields 0.14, 26.4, 29.1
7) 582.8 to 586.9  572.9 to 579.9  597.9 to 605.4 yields 0.03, 28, 29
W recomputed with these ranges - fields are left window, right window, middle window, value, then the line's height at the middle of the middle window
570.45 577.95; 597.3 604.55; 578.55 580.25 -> -0.10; 27.7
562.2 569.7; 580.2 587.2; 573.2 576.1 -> -0.09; 27.1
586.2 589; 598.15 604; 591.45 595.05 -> -0.19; 26.1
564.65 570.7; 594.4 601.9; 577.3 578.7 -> -0.01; 27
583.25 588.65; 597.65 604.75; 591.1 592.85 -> 0.01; 27.5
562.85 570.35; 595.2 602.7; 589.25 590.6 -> 0.42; 27.8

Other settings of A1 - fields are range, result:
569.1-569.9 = 27.5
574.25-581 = 28.4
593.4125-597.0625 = 27.7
